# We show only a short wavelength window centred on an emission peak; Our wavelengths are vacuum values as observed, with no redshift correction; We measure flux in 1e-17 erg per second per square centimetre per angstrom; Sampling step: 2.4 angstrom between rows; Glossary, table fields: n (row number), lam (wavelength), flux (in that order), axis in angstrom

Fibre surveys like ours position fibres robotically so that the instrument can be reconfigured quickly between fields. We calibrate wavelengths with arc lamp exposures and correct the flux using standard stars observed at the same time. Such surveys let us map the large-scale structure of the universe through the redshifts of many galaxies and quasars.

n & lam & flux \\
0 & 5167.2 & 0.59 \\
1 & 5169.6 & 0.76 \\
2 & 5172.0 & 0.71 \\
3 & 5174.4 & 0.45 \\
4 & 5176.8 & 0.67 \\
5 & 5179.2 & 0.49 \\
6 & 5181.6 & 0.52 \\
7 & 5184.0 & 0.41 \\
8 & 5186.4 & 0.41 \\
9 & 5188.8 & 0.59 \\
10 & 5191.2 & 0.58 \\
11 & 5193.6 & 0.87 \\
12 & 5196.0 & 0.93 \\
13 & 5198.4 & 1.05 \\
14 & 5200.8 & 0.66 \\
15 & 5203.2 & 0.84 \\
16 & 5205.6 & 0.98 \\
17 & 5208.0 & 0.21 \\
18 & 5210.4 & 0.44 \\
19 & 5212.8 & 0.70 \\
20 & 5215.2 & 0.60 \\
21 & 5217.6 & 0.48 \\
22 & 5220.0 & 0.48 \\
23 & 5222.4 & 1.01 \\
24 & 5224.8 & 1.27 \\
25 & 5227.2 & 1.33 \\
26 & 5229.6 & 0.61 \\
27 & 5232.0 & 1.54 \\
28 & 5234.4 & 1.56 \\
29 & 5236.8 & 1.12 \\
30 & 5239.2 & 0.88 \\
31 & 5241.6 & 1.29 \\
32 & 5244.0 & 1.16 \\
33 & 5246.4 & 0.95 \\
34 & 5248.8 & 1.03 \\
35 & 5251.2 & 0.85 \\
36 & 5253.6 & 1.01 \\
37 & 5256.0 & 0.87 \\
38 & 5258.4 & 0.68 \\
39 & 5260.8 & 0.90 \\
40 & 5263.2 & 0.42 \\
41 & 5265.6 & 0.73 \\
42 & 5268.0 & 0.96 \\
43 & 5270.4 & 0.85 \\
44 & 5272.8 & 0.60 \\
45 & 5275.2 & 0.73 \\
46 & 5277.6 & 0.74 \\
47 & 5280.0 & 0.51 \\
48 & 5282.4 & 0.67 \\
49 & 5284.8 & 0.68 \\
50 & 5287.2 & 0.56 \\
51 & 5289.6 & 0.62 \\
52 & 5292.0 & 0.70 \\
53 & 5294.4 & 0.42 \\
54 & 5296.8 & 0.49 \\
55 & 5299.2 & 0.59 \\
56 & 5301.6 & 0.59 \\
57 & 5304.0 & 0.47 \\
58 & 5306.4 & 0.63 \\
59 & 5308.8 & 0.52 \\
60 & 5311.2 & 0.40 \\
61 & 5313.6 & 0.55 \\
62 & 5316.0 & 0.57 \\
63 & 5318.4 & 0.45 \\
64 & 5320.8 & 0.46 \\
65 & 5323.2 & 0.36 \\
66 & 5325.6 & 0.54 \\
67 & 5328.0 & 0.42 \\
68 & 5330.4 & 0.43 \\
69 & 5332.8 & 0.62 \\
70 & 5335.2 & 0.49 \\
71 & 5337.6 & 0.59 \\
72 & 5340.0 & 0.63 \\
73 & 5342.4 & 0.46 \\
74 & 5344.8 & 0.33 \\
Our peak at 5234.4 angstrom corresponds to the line C IV 1549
